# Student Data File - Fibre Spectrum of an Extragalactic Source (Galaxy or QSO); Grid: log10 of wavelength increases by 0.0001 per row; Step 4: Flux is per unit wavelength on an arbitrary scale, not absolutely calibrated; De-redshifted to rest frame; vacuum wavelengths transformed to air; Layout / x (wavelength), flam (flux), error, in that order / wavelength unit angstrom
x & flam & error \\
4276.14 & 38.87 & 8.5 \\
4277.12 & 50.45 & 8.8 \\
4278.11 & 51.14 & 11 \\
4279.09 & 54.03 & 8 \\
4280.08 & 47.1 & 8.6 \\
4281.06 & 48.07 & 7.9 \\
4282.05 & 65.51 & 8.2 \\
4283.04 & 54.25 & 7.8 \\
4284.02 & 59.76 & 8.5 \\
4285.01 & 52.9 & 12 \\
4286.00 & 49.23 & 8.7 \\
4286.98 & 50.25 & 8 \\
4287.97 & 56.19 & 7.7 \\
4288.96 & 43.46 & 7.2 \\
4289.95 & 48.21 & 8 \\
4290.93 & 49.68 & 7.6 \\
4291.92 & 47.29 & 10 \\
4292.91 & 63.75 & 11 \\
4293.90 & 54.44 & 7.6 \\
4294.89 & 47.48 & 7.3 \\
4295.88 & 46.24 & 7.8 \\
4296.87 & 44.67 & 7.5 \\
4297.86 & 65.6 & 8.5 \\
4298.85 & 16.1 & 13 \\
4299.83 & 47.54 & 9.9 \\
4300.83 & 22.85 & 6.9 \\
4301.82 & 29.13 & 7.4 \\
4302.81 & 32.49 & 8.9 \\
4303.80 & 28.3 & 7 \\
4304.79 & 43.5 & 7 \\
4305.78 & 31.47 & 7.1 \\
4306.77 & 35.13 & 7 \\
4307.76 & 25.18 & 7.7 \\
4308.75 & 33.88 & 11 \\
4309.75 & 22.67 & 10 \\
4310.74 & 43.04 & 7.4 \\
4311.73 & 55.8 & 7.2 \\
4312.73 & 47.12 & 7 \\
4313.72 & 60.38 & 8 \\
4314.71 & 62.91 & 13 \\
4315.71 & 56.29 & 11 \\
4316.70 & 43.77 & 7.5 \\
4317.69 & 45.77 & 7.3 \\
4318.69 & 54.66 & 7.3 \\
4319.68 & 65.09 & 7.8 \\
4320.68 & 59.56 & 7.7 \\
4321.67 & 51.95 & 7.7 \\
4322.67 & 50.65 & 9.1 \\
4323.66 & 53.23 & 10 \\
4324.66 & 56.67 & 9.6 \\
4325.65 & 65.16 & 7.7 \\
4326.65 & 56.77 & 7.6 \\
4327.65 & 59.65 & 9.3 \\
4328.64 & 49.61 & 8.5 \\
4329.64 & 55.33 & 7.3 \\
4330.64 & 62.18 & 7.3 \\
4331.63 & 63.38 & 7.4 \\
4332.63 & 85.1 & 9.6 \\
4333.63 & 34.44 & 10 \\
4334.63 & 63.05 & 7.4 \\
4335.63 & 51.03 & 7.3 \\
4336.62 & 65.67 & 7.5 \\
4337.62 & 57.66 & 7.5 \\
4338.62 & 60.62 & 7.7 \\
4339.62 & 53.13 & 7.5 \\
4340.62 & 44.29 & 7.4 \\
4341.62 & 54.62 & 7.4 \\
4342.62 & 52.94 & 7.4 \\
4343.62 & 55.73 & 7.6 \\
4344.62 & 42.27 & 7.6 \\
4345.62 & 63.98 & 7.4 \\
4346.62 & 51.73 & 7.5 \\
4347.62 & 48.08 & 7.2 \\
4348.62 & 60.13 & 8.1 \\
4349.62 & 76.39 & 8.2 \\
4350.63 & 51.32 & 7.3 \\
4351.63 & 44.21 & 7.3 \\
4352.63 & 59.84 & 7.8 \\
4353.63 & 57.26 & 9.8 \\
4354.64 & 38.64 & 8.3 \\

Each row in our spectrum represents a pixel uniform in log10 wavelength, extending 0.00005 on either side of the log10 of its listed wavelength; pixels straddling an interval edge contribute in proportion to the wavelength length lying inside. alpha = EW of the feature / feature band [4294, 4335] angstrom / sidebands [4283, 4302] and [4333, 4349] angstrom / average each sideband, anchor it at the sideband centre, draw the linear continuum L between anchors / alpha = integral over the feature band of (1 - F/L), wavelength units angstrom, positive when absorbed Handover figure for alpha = 2.0 angstrom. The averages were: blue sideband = 47.6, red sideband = 53.9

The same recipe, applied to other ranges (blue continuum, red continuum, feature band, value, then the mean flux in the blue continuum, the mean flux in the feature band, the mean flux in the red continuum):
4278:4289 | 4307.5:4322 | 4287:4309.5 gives 4.31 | 53.1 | 41.4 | 48.9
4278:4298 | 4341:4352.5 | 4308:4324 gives 1.02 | 52.1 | 50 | 54.7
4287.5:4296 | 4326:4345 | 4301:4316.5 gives 3.78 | 50.9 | 40.2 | 56.3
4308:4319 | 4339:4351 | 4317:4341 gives -2.84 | 47.2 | 56.8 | 54.6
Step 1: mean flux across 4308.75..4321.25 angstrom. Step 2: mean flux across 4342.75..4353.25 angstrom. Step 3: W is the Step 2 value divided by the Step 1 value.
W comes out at 1.1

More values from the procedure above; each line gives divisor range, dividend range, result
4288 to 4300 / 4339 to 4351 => 1.13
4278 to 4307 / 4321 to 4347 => 1.22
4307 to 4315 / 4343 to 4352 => 1.28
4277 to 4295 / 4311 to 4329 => 1.05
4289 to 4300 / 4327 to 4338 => 1.22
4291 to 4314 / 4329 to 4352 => 1.38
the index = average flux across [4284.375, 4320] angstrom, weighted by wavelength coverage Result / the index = 45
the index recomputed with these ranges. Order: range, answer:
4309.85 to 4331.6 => 54.6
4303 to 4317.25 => 41.9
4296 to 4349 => 49.8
